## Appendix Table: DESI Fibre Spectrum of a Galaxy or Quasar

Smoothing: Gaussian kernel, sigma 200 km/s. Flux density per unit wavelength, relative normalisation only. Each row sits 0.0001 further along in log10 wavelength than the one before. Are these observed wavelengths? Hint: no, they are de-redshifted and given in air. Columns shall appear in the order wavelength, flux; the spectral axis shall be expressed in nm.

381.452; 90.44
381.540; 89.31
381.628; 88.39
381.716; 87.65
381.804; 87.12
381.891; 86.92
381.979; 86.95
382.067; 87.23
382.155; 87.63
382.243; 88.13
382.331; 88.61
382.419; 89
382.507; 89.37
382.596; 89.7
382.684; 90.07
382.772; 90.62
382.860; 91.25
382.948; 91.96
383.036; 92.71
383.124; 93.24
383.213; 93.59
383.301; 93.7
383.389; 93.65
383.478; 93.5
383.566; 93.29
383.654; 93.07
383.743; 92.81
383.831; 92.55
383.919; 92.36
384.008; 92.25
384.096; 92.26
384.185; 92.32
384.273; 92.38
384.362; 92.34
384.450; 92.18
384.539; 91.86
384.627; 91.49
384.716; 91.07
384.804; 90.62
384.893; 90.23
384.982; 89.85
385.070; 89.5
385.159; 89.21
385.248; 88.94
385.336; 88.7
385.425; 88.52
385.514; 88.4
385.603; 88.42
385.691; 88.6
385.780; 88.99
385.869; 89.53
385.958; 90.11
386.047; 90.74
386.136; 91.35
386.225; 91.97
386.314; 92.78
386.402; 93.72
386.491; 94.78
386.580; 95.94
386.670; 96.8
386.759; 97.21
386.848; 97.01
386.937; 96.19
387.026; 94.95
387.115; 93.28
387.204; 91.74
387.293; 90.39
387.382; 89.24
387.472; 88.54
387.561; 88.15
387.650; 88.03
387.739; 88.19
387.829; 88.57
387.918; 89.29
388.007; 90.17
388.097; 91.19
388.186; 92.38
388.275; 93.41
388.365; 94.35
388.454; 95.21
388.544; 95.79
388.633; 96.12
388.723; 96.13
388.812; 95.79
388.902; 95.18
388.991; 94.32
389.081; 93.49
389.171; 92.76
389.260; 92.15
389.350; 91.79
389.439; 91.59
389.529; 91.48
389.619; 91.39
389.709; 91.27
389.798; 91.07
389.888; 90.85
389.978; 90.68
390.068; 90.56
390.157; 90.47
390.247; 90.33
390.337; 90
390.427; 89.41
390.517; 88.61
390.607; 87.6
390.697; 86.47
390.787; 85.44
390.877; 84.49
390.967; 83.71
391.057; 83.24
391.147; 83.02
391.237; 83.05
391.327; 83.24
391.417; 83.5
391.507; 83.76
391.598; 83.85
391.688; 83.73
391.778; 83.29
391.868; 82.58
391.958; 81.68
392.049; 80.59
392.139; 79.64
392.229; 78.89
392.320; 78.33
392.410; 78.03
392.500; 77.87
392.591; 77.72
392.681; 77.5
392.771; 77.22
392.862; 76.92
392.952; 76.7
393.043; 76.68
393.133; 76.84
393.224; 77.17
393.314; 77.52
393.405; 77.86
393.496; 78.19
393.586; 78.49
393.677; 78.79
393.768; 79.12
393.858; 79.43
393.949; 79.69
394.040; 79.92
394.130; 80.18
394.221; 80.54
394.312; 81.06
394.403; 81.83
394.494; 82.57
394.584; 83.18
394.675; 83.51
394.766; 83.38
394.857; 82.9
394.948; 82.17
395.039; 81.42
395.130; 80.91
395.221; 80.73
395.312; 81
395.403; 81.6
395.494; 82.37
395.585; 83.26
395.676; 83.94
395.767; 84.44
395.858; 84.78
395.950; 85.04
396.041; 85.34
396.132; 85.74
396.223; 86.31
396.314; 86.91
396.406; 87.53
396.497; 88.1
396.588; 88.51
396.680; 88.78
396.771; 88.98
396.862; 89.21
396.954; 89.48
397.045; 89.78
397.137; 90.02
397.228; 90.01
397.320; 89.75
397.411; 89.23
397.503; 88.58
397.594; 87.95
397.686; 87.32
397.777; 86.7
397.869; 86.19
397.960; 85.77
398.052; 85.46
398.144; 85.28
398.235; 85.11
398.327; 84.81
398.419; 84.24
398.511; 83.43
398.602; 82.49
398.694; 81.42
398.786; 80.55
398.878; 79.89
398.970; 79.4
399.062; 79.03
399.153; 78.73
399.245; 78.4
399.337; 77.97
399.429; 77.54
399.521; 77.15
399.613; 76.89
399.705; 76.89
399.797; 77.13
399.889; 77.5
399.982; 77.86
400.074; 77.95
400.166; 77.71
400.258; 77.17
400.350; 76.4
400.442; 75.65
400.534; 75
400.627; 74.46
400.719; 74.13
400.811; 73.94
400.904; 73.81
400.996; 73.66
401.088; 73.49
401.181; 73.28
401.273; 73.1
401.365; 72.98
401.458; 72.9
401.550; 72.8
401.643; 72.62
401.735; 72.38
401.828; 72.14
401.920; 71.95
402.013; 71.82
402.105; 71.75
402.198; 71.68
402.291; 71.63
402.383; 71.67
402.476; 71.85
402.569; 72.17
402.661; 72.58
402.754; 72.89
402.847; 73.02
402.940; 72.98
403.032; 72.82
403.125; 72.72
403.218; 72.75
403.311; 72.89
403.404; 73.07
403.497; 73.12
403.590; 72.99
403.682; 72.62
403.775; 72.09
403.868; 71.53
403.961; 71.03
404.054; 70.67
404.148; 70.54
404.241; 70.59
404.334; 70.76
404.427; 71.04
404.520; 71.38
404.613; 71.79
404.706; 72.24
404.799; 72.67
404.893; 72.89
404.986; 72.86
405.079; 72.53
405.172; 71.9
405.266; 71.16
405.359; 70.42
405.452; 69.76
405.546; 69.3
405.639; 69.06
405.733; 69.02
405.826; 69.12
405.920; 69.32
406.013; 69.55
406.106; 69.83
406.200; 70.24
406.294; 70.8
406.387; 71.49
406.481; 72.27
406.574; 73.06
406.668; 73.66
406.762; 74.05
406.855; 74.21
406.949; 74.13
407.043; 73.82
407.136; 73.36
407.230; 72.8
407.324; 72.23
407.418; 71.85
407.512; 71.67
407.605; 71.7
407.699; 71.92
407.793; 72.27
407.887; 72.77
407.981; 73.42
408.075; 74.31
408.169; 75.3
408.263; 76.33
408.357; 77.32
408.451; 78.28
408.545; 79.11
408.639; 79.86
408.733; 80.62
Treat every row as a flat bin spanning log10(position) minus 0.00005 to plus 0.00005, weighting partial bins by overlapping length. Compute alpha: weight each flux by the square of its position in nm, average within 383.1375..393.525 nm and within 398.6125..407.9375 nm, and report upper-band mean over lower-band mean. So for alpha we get 0.9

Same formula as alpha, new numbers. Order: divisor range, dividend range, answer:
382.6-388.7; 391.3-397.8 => 0.94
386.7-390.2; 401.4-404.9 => 0.84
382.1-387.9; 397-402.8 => 0.93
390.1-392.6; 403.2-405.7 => 0.91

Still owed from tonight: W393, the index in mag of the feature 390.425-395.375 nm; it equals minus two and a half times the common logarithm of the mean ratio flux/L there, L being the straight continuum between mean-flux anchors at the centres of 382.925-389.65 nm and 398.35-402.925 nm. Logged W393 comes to 0.04 mag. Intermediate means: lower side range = 92.1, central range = 81.1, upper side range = 75.6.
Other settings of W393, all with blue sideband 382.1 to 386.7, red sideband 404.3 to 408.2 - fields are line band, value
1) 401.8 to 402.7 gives 0.05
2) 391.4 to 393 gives 0.06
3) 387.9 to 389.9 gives -0.07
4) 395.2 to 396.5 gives -0.04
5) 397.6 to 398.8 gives -0.08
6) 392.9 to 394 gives 0.07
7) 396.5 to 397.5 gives -0.12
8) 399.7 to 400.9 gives 0.01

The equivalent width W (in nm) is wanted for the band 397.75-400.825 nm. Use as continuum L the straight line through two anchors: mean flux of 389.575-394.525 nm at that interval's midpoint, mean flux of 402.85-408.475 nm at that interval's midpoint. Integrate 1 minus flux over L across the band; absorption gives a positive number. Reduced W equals -0.10 nm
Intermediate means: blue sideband 82.6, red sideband 72.2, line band 79.7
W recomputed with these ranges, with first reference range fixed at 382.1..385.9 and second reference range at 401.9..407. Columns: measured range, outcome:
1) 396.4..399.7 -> -0.29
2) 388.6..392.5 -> -0.12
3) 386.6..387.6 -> -0.06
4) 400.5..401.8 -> 0.02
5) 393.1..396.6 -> -0.06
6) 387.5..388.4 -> -0.03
